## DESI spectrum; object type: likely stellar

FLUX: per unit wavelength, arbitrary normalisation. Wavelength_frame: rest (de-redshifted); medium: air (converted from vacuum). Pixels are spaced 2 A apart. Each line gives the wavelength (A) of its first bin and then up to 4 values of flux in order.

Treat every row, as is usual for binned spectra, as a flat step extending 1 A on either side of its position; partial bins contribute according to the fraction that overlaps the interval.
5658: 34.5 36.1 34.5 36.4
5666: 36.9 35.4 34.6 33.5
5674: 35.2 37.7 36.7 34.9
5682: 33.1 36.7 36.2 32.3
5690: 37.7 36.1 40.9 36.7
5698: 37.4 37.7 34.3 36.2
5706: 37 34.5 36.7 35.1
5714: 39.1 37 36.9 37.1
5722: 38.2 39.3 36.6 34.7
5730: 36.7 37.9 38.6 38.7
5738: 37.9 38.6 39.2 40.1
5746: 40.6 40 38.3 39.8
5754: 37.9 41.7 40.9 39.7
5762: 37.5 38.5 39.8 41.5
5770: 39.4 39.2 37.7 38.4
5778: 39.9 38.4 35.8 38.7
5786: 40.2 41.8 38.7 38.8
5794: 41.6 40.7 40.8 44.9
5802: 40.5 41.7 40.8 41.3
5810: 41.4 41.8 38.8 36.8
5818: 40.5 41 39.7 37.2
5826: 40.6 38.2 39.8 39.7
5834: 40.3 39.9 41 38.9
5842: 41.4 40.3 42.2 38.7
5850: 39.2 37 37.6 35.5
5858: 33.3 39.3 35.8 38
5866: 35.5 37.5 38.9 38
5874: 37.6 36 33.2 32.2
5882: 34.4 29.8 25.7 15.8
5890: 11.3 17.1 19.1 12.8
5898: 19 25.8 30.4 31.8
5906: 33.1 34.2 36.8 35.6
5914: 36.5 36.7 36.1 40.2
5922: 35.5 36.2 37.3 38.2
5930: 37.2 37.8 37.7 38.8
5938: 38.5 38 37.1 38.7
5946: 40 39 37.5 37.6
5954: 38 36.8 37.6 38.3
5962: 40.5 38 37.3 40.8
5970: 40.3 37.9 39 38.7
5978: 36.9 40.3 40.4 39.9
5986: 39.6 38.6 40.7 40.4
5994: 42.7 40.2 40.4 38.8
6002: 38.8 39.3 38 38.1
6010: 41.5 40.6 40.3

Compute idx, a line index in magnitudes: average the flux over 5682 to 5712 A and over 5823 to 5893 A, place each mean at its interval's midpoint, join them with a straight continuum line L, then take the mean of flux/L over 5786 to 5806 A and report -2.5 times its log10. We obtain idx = -0.15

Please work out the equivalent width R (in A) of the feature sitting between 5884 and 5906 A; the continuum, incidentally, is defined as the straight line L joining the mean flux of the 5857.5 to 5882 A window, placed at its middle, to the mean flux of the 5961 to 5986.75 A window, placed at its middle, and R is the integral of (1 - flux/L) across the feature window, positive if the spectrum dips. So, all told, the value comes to 9.0 A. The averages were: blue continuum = 36.3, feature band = 21.8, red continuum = 39.2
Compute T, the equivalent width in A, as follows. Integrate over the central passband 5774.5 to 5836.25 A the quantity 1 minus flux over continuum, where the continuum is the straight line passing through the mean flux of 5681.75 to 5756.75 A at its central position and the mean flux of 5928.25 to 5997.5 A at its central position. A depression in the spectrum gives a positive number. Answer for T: -3.2 A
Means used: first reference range 37.5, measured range 39.9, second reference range 38.9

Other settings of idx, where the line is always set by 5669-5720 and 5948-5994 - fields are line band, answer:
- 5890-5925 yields 0.272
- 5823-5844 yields -0.060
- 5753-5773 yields -0.078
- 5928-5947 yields 0.012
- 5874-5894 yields 0.398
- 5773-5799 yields -0.064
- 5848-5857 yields 0.008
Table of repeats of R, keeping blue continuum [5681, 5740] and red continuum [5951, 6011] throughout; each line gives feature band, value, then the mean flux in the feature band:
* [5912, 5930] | 0.8 A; 37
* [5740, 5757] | -1.1 A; 39.6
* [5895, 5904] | 3.6 A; 23.1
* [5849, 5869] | 0.7 A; 36.9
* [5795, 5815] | -1.9 A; 41.3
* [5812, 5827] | -0.6 A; 39.4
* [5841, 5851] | -0.6 A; 40.4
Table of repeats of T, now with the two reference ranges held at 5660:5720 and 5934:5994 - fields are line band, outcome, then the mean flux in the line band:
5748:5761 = -1.0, 39.7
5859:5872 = 0.1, 37.5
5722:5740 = -0.5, 37.6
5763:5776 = -0.8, 39.3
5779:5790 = -0.6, 39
